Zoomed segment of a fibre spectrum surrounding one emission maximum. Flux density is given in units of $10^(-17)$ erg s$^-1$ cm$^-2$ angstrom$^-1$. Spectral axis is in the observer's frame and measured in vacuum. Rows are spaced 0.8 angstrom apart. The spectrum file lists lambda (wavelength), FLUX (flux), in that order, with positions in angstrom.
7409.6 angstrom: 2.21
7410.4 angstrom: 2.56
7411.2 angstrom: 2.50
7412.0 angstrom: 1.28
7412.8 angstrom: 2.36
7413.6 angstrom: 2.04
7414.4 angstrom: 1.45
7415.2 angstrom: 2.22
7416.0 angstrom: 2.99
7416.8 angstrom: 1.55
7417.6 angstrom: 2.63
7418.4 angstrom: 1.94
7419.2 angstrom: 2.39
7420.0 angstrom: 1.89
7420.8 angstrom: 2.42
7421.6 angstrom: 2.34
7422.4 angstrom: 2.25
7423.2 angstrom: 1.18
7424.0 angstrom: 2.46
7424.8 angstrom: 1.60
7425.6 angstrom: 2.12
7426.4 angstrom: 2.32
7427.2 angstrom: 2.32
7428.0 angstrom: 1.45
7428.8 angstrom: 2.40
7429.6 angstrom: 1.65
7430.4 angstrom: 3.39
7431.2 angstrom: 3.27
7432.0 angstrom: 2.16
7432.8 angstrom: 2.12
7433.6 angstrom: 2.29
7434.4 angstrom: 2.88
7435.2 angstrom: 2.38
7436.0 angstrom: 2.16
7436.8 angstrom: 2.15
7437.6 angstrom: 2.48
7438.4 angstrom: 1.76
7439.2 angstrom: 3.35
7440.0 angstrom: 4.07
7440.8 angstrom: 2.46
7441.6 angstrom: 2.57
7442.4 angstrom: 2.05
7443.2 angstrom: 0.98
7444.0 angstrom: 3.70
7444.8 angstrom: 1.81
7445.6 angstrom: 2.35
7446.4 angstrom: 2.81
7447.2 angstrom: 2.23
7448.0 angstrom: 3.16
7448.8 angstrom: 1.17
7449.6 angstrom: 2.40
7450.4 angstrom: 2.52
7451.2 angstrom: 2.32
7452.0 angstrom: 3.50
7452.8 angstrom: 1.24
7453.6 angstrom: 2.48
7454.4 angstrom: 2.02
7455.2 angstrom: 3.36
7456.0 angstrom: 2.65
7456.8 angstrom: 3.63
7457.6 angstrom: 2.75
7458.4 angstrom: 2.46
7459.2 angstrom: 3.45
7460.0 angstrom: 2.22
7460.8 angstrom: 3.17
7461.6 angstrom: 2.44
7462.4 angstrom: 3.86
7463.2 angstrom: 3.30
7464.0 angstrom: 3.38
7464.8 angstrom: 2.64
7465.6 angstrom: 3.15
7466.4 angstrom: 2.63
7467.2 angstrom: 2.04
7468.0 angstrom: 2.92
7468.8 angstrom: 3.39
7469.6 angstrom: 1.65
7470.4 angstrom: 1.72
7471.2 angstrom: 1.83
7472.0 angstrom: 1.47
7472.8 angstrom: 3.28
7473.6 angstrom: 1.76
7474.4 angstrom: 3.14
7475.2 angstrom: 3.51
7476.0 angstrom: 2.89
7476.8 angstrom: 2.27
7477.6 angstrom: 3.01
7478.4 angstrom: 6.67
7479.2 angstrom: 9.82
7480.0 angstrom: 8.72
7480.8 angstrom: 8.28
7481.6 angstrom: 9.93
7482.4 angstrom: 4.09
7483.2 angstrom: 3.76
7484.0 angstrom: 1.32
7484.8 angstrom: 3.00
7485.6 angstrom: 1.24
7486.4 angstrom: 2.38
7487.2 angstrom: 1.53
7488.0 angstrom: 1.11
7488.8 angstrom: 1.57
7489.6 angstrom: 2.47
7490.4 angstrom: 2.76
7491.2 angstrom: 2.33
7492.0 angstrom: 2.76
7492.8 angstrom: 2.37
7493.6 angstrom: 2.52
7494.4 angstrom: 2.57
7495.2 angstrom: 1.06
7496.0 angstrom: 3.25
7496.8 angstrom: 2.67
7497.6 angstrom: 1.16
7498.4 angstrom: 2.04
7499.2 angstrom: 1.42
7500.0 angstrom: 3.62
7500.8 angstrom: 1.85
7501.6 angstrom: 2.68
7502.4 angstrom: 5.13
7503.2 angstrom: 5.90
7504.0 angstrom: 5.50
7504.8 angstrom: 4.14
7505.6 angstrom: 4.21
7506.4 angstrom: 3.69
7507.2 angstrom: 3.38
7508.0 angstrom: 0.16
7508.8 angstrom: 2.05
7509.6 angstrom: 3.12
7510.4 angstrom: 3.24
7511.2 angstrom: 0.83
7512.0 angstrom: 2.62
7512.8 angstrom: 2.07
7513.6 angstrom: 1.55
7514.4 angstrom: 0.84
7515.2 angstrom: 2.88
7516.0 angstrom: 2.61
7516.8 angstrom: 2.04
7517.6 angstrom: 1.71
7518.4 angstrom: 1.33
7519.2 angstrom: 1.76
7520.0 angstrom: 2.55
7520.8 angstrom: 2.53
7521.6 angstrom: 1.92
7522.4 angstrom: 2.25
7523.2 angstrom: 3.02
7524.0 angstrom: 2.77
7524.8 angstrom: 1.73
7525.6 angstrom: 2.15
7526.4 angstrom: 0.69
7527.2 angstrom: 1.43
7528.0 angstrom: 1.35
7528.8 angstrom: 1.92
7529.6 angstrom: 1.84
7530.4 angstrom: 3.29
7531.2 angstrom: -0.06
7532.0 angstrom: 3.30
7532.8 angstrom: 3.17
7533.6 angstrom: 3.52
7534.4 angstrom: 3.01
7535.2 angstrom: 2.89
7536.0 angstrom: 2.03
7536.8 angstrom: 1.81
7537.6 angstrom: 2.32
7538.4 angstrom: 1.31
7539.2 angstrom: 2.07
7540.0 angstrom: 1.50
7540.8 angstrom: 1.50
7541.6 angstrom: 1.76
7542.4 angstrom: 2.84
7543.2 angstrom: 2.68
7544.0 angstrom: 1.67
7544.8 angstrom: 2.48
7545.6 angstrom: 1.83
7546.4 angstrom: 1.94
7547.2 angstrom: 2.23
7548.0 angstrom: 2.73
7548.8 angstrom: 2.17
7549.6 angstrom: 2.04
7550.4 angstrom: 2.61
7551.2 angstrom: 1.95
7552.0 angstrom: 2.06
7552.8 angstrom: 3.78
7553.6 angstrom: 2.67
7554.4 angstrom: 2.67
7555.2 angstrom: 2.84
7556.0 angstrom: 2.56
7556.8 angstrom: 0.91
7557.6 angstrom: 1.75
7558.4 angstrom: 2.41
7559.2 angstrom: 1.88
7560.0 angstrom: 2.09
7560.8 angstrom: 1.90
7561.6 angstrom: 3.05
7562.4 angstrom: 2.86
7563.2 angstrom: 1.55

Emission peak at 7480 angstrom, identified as Halpha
